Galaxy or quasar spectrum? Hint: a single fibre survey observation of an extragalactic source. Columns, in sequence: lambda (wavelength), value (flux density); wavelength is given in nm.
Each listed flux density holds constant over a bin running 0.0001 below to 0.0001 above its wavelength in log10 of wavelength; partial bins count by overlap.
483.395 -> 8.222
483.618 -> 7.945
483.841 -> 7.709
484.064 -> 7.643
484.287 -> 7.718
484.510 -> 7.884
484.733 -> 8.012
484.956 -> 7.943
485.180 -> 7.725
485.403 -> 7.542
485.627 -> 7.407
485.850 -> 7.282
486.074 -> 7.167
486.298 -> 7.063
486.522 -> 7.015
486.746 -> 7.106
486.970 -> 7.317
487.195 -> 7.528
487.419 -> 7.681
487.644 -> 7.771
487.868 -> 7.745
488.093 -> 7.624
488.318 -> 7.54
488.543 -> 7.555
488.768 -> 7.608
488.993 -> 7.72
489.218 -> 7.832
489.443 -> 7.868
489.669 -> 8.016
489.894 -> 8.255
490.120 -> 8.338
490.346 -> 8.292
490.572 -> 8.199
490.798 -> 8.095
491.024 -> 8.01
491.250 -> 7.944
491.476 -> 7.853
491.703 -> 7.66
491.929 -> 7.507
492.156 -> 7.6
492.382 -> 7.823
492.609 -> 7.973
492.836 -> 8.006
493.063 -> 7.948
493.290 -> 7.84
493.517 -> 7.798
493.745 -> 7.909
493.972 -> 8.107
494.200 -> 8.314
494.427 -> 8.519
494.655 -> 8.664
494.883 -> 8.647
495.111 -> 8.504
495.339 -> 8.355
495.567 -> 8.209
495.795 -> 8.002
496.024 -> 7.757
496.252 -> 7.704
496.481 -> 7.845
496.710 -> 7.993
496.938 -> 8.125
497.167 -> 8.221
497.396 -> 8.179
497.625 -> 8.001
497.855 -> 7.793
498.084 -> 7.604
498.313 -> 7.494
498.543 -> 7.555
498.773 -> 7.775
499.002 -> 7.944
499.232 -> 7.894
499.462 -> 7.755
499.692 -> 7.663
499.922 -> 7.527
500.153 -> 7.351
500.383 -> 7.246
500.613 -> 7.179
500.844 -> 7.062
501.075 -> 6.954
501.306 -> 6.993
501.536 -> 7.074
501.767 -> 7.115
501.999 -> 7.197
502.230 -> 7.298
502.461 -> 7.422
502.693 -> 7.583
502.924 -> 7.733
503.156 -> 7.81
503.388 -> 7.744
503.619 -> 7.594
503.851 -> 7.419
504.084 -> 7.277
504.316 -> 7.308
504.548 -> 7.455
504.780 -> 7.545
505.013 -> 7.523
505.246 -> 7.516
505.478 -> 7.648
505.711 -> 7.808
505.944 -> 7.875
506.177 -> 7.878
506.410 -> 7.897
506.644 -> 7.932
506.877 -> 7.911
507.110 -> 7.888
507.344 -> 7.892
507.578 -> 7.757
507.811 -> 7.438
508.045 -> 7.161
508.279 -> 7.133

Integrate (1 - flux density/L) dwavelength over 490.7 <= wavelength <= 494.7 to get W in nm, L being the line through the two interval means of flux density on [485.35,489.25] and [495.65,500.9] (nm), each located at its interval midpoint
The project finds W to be -0.19 nm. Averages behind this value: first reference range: 7.46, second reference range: 7.73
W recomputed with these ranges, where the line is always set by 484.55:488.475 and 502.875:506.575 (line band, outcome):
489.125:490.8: -0.131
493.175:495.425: -0.210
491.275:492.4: -0.023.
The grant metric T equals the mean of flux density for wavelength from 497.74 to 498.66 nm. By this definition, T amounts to 7.61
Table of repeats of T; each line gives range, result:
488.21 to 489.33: 7.65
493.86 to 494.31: 8.2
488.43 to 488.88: 7.58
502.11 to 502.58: 7.36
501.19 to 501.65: 7.04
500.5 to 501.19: 7.06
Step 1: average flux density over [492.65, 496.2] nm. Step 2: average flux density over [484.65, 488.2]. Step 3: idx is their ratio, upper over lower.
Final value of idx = 1.1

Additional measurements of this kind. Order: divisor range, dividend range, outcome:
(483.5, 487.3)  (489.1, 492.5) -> 1.06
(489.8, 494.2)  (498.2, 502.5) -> 0.93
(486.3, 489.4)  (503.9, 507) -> 1.02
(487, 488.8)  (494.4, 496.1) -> 1.09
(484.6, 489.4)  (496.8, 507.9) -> 1.01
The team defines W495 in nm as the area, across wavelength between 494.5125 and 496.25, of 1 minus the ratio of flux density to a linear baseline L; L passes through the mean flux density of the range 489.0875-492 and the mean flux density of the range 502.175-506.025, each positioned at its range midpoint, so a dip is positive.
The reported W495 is -0.09 nm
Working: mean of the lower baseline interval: 8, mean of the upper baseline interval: 7.56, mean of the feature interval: 8.27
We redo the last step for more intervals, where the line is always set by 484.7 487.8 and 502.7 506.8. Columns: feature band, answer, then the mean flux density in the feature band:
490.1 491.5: -0.11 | 8.11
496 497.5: -0.08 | 7.99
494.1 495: -0.12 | 8.54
